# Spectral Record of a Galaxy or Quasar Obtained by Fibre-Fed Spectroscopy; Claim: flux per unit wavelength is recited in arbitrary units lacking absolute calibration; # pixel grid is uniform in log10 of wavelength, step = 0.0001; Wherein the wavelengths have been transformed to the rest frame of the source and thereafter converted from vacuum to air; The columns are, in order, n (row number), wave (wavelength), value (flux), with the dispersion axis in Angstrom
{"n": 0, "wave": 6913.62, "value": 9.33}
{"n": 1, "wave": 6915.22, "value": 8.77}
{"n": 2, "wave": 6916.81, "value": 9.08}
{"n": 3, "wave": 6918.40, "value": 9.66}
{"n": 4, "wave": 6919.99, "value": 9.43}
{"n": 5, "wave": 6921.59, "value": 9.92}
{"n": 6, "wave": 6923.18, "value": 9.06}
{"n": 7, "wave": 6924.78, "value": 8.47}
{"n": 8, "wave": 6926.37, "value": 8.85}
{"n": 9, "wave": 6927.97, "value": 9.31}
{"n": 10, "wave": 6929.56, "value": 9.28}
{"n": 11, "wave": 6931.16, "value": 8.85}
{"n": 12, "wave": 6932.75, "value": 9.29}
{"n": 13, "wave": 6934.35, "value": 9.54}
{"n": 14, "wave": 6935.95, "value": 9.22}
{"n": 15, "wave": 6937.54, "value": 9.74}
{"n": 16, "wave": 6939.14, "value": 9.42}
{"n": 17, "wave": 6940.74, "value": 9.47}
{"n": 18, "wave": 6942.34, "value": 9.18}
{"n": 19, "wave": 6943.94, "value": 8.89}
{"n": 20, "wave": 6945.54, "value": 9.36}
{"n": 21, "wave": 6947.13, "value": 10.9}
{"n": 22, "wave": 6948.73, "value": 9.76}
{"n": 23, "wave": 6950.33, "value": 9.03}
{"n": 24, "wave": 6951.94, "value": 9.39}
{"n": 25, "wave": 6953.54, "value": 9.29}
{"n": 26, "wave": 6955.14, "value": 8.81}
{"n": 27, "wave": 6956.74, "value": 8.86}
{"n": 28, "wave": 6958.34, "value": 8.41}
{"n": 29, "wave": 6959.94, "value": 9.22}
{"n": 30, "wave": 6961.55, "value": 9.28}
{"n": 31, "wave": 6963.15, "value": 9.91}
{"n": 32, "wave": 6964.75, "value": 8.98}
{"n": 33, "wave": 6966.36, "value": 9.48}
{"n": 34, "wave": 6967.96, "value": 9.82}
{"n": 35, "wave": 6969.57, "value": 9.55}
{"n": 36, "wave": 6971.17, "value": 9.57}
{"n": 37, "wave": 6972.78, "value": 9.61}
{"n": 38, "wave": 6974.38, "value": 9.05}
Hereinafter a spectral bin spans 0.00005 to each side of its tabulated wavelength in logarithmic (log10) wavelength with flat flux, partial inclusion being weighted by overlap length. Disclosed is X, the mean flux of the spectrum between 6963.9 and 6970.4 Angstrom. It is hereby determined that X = 9.46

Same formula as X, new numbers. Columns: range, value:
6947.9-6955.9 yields 9.26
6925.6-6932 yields 9.08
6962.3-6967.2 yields 9.47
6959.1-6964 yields 9.46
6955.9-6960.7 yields 8.84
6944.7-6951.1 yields 9.77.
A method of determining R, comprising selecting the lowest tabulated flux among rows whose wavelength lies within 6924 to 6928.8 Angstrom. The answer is 8.47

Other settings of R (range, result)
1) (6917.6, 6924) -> 9.06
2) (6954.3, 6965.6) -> 8.41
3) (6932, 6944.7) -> 8.89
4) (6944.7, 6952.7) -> 9.03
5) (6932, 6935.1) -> 9.29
